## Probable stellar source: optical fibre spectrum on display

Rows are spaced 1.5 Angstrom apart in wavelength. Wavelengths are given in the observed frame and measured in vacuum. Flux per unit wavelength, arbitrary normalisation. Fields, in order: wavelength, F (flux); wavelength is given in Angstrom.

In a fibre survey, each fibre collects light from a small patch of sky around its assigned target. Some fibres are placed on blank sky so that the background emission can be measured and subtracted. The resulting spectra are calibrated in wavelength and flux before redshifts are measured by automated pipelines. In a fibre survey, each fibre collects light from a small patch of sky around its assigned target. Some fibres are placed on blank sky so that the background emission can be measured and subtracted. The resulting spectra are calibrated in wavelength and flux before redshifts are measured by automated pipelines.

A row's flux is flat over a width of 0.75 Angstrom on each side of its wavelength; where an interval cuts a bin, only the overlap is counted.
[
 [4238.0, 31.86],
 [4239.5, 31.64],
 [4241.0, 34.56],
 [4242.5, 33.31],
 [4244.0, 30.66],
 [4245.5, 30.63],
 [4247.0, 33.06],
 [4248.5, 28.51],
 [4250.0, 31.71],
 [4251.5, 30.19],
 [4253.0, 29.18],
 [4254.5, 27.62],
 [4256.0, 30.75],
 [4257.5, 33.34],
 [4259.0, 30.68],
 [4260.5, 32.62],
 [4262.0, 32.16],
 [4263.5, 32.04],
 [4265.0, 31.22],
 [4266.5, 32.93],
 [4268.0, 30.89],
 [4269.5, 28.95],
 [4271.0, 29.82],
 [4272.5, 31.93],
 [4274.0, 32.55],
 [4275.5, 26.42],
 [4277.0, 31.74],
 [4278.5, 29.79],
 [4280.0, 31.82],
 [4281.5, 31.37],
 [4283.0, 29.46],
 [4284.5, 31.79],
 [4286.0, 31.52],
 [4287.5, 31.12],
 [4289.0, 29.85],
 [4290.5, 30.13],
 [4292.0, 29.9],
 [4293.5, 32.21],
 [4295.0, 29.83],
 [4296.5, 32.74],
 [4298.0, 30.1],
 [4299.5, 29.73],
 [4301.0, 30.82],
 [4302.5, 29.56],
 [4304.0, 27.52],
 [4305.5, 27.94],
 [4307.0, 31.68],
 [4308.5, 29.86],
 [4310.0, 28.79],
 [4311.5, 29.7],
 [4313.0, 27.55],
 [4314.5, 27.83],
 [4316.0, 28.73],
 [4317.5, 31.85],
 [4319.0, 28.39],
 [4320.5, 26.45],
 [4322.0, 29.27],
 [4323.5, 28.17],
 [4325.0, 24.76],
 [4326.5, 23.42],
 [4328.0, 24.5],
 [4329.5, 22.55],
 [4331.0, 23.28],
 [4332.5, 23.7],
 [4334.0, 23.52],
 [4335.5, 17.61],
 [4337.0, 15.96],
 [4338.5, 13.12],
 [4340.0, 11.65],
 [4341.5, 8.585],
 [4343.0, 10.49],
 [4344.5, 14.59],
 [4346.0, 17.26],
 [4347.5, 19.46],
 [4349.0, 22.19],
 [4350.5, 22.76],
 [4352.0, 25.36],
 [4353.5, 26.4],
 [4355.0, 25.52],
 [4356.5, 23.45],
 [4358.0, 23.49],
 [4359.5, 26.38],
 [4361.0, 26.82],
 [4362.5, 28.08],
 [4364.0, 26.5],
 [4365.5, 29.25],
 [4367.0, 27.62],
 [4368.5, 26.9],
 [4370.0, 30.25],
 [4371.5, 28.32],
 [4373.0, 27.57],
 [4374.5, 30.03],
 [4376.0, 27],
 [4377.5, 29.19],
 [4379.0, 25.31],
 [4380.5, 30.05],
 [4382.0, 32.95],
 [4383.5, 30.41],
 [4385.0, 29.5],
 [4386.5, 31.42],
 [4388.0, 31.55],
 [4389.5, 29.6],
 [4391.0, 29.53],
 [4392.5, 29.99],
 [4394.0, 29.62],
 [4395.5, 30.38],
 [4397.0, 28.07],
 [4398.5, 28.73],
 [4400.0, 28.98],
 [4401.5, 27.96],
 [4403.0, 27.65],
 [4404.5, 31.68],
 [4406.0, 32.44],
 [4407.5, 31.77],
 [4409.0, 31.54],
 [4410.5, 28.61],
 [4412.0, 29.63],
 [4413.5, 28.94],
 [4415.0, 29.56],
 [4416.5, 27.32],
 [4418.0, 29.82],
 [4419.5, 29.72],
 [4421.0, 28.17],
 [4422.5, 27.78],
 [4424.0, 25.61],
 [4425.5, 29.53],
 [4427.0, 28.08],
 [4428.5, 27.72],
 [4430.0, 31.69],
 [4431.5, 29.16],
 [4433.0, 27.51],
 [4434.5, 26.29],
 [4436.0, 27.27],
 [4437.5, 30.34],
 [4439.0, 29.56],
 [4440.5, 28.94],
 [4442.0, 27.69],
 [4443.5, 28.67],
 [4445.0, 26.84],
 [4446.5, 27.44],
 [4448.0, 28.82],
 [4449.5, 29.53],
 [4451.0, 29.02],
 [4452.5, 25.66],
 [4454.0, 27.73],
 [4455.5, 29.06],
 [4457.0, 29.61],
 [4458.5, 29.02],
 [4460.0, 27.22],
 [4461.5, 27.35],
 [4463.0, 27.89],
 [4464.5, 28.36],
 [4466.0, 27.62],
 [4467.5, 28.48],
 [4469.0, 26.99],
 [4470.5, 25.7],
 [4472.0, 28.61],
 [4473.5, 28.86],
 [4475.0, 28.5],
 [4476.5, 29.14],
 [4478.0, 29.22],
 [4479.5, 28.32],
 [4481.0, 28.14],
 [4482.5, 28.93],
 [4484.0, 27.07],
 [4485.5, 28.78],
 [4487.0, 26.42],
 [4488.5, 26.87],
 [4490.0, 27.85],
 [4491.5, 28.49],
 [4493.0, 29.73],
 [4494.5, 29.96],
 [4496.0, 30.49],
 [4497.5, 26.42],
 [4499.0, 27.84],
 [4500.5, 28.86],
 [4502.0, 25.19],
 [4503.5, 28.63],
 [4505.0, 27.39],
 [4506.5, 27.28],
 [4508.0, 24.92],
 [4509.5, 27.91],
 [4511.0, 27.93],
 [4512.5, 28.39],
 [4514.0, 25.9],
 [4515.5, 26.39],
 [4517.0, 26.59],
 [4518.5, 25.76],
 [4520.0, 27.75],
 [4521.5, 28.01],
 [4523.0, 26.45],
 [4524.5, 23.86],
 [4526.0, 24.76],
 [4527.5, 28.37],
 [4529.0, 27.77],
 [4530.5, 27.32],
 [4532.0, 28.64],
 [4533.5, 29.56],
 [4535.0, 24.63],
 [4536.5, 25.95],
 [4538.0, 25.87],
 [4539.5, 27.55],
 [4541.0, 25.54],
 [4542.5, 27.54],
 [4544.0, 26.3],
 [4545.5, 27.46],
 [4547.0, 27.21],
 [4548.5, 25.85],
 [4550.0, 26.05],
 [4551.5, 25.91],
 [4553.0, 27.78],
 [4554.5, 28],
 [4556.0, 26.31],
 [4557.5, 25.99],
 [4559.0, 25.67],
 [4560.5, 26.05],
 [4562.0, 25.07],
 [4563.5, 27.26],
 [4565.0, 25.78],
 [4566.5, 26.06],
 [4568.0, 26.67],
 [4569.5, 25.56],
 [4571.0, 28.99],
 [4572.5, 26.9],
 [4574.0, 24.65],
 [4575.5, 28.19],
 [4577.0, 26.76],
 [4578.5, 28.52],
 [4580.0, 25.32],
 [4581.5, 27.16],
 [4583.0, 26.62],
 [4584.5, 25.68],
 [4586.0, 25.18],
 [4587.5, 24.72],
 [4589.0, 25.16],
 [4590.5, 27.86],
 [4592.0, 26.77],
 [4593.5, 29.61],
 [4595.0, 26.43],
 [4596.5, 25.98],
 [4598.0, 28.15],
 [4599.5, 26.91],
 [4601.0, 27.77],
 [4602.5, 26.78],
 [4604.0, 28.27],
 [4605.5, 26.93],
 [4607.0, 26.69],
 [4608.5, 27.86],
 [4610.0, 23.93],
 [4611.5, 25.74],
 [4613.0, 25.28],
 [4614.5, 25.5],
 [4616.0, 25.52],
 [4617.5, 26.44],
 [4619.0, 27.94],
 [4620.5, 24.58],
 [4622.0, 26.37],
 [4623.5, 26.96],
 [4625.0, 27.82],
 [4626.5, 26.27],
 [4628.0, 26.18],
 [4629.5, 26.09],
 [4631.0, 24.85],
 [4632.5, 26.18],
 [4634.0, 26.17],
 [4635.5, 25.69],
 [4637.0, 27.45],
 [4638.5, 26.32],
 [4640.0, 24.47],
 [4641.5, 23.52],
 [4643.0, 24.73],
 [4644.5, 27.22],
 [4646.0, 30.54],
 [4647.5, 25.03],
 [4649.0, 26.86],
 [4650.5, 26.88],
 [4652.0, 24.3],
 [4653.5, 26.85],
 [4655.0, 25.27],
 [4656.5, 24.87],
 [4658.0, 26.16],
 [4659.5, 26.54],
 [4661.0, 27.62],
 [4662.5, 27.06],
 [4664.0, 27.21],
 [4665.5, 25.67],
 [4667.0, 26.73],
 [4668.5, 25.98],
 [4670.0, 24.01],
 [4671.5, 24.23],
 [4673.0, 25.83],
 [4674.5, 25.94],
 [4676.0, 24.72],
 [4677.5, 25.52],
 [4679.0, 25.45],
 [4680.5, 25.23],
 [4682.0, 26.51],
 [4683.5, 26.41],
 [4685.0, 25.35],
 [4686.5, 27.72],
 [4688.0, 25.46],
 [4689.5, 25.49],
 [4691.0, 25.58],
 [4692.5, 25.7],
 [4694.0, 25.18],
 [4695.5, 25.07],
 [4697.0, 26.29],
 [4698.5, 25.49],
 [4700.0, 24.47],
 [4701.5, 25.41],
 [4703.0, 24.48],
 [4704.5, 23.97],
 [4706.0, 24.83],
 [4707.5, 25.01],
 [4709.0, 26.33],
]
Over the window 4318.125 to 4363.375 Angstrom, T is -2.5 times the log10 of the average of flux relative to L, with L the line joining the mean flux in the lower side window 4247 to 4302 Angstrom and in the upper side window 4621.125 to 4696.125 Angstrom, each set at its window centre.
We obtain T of 0.34 mag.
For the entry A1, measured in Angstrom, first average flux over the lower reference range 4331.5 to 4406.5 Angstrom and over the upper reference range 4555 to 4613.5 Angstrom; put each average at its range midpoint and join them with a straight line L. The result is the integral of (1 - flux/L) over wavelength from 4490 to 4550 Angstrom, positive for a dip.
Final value -2.2 Angstrom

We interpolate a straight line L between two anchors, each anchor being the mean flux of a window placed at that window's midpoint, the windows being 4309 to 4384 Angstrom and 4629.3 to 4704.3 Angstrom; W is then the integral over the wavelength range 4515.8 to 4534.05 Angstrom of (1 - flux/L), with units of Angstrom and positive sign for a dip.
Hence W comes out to -1.2 Angstrom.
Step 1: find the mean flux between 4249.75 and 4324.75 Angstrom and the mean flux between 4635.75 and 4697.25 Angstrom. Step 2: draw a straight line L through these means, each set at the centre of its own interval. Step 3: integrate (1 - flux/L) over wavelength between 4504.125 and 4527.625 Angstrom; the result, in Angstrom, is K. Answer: 0.79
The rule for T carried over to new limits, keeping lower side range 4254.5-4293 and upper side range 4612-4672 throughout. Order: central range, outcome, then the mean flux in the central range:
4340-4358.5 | 0.46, 19.6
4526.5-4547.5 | 0.02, 27.1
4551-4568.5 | 0.03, 26.4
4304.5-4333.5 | 0.12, 27.3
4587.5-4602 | -0.01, 27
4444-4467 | 0.02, 28.1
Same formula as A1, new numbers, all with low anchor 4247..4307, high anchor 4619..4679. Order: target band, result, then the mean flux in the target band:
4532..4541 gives 0.2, 26.8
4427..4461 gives 0.2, 28.4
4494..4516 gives 0.2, 27.6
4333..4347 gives 7.0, 15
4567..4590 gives 0.4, 26.4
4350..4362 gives 1.8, 25.1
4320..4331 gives 1.7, 25.4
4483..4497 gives -0.2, 28.4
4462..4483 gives 0.0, 28.2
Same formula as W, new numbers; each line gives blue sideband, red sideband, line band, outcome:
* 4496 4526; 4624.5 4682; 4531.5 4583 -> 0.0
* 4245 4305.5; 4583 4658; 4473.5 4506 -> -0.3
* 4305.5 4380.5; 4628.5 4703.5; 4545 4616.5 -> -2.9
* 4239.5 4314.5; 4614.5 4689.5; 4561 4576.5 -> 0.3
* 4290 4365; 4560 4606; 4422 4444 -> -2.3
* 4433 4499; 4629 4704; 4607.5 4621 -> 0.3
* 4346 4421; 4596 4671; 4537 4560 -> 0.3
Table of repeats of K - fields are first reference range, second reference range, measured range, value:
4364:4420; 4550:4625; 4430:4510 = 0.4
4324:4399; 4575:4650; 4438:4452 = -1.7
